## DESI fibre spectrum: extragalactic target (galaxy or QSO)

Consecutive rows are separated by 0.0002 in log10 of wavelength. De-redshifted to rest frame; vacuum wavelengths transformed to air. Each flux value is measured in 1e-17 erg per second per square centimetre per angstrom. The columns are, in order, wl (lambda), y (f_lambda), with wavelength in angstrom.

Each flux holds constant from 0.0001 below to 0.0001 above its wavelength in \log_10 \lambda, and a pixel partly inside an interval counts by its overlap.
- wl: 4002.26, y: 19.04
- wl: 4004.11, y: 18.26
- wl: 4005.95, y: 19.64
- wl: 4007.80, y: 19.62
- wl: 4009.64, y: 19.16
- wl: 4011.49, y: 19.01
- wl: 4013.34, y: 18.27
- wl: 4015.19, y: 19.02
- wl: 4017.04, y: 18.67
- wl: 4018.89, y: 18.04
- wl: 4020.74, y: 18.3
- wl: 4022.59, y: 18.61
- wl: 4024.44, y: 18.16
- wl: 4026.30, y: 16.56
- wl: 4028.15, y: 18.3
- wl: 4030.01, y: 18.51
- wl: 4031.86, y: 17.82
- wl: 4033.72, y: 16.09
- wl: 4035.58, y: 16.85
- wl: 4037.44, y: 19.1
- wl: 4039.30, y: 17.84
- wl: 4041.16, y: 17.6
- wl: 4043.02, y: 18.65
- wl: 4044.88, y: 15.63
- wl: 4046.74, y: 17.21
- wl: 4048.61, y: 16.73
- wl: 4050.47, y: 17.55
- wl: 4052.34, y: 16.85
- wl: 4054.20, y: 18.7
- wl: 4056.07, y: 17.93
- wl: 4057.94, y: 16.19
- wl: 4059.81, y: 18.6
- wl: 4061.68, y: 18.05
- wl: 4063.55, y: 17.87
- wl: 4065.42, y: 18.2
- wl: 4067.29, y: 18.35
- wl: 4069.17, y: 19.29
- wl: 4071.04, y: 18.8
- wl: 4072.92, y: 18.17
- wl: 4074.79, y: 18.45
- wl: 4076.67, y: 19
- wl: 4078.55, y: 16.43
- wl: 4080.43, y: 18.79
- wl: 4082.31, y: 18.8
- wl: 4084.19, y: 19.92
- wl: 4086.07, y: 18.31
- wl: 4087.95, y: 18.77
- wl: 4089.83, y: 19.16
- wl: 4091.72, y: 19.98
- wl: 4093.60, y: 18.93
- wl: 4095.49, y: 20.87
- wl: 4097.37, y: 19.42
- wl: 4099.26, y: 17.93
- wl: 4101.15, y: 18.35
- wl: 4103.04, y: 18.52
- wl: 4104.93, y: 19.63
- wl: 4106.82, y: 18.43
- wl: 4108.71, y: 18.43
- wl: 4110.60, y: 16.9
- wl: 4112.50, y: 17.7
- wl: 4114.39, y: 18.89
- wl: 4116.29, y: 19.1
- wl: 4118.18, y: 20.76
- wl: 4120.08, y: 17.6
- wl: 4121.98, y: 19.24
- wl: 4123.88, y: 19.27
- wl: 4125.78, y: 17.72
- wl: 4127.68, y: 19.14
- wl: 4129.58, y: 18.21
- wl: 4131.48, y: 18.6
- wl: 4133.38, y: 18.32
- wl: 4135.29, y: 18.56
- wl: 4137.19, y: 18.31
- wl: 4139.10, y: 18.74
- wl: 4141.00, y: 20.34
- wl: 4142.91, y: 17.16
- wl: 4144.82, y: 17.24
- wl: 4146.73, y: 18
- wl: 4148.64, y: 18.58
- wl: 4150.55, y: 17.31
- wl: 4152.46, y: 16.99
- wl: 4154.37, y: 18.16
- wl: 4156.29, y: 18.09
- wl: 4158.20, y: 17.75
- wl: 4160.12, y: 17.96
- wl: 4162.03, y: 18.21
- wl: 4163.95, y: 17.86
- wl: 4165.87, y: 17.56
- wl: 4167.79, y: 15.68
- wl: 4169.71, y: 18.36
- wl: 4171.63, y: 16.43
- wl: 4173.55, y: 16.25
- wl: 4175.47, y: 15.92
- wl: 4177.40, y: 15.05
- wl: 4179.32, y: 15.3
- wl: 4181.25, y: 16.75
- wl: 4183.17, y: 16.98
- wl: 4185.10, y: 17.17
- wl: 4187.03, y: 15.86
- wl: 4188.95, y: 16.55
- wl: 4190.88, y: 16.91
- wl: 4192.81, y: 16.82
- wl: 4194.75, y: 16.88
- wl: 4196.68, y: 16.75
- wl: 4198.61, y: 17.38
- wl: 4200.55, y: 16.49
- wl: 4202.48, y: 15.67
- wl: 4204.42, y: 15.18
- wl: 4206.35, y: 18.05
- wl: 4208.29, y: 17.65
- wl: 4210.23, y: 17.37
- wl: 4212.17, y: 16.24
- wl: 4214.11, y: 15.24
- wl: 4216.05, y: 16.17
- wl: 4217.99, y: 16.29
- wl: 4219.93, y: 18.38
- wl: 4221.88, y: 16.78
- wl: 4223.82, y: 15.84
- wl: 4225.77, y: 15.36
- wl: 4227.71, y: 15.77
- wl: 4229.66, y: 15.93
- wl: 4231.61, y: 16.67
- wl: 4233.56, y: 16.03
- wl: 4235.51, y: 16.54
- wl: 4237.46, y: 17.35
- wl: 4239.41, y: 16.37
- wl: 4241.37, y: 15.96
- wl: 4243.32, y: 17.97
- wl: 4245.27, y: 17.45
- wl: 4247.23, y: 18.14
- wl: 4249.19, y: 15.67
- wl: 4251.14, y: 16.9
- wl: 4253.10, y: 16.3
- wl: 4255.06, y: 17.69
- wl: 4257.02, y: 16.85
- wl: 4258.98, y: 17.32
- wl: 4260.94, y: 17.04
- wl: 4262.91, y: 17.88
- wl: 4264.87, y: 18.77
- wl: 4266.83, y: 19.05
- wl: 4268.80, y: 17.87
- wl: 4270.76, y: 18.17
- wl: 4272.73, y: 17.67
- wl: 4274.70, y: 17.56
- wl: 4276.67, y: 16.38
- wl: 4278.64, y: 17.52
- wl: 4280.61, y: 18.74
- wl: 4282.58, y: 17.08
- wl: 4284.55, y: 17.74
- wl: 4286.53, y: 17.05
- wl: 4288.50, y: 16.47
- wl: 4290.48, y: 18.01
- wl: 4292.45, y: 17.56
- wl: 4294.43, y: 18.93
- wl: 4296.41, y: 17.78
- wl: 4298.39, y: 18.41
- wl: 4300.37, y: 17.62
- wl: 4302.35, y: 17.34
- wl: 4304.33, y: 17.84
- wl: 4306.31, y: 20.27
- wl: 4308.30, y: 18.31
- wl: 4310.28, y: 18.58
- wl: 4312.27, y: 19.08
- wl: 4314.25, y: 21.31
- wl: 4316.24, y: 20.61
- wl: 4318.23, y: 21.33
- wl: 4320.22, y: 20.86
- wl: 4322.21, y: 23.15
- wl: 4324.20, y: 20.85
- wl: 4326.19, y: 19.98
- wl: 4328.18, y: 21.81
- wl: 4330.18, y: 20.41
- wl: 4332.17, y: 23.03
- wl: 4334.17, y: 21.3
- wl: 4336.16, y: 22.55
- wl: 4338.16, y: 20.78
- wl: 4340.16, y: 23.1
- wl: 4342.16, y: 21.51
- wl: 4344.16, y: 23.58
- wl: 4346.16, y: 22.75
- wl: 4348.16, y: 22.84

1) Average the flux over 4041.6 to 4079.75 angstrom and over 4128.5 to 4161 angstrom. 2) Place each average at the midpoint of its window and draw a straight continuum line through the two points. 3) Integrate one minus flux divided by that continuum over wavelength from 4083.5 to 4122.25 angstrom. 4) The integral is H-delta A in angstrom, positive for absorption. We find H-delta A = -1.9 angstrom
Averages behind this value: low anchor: 17.8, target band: 18.9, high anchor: 18.1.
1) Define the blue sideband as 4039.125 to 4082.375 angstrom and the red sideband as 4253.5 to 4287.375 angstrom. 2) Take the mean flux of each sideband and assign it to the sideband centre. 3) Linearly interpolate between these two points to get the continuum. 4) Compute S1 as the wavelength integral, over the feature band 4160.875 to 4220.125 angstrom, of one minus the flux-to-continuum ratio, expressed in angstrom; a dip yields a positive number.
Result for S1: 3.6 angstrom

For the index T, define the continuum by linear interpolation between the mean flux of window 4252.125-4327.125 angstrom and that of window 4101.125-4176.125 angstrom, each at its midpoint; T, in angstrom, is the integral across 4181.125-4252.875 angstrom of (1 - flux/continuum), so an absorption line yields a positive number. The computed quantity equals 6.5 angstrom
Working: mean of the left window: 18.1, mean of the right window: 18.5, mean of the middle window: 16.6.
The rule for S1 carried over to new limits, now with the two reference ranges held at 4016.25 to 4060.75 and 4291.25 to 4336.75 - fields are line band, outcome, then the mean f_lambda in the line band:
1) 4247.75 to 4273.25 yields 2.6 angstrom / 17.5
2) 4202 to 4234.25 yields 4.6 angstrom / 16.4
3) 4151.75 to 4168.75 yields 1.0 angstrom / 17.6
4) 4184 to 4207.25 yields 2.8 angstrom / 16.6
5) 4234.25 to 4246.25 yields 1.5 angstrom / 16.9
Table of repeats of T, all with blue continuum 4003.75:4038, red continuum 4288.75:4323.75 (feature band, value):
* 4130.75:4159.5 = 0.9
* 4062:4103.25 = -0.5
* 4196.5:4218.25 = 2.7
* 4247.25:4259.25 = 1.4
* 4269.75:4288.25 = 1.6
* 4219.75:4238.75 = 2.6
